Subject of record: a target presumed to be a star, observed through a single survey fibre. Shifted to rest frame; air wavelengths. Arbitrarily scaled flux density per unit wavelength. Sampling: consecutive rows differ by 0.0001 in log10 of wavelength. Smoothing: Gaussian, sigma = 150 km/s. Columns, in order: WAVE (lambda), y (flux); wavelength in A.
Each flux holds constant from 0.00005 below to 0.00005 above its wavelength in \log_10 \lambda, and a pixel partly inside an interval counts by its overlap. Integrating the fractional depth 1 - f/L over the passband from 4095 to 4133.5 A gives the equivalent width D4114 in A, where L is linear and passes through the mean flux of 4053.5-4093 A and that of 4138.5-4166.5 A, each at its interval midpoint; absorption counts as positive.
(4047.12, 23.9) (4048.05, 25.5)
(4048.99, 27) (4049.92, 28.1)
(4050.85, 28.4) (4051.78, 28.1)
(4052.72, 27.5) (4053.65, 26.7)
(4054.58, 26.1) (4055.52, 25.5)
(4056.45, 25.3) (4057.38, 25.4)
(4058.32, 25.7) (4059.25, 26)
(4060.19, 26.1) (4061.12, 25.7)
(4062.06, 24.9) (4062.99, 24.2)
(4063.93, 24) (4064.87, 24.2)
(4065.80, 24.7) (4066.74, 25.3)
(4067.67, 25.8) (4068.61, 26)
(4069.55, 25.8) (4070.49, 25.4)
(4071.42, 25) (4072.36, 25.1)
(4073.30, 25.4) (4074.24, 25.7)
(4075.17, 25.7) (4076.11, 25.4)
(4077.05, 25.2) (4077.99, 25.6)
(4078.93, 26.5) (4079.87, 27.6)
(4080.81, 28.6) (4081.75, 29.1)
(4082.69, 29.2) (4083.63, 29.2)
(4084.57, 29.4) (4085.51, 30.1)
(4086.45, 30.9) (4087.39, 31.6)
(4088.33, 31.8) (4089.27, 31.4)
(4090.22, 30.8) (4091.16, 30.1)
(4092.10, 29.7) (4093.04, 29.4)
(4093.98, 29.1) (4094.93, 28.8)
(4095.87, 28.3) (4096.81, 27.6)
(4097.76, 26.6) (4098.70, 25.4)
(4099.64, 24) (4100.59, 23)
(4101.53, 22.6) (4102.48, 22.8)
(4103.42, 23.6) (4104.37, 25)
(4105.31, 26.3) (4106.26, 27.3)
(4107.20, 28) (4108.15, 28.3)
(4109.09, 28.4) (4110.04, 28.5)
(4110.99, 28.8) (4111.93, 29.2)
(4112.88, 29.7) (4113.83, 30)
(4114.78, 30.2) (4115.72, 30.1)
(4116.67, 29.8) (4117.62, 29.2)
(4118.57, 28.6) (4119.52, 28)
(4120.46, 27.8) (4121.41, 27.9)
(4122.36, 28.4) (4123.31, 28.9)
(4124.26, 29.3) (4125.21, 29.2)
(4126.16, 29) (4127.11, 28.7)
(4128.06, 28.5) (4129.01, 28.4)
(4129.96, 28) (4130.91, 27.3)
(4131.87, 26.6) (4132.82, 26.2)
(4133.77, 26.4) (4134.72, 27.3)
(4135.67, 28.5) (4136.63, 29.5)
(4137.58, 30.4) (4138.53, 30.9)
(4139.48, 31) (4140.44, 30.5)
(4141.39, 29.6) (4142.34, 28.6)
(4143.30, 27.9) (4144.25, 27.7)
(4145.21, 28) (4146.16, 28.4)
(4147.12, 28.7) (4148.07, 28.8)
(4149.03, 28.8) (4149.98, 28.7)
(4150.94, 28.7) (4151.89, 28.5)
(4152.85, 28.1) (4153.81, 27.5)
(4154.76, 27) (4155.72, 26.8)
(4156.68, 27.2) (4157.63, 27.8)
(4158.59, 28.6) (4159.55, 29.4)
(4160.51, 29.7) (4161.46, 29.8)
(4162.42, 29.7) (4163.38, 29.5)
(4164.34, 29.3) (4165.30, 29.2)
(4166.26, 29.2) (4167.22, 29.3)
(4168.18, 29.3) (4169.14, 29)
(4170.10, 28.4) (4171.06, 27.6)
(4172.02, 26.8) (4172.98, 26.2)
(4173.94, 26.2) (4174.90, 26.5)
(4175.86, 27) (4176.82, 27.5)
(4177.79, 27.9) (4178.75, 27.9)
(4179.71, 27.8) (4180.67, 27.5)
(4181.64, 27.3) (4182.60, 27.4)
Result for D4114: 0.4 A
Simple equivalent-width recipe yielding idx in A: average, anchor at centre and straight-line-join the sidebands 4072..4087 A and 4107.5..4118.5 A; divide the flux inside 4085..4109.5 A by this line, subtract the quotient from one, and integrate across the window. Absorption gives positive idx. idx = 0.6 A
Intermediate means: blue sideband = 27.5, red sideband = 29.2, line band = 27.7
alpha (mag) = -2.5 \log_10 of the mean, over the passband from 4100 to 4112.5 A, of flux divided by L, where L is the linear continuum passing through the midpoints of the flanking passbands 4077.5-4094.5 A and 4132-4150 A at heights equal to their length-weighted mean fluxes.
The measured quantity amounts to 0.11 mag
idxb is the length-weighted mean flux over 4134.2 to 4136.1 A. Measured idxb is 27.9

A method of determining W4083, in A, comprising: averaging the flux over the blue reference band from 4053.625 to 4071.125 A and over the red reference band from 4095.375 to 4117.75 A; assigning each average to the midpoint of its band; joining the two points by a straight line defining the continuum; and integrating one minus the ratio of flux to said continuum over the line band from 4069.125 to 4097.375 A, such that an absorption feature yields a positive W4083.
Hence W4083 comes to -2.0 A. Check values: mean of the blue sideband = 25.4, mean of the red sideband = 27.2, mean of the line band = 28.1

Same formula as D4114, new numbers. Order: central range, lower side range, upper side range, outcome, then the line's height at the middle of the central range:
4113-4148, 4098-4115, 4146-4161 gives -1.6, 27.5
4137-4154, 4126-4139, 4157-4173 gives -0.3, 28.5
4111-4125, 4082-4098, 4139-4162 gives 0.0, 29.2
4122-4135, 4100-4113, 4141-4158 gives -0.3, 27.3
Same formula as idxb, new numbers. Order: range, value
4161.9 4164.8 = 29.5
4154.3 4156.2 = 26.8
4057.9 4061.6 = 25.9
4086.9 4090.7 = 31.4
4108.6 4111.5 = 28.6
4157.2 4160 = 28.6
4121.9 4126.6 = 29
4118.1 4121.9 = 28.1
